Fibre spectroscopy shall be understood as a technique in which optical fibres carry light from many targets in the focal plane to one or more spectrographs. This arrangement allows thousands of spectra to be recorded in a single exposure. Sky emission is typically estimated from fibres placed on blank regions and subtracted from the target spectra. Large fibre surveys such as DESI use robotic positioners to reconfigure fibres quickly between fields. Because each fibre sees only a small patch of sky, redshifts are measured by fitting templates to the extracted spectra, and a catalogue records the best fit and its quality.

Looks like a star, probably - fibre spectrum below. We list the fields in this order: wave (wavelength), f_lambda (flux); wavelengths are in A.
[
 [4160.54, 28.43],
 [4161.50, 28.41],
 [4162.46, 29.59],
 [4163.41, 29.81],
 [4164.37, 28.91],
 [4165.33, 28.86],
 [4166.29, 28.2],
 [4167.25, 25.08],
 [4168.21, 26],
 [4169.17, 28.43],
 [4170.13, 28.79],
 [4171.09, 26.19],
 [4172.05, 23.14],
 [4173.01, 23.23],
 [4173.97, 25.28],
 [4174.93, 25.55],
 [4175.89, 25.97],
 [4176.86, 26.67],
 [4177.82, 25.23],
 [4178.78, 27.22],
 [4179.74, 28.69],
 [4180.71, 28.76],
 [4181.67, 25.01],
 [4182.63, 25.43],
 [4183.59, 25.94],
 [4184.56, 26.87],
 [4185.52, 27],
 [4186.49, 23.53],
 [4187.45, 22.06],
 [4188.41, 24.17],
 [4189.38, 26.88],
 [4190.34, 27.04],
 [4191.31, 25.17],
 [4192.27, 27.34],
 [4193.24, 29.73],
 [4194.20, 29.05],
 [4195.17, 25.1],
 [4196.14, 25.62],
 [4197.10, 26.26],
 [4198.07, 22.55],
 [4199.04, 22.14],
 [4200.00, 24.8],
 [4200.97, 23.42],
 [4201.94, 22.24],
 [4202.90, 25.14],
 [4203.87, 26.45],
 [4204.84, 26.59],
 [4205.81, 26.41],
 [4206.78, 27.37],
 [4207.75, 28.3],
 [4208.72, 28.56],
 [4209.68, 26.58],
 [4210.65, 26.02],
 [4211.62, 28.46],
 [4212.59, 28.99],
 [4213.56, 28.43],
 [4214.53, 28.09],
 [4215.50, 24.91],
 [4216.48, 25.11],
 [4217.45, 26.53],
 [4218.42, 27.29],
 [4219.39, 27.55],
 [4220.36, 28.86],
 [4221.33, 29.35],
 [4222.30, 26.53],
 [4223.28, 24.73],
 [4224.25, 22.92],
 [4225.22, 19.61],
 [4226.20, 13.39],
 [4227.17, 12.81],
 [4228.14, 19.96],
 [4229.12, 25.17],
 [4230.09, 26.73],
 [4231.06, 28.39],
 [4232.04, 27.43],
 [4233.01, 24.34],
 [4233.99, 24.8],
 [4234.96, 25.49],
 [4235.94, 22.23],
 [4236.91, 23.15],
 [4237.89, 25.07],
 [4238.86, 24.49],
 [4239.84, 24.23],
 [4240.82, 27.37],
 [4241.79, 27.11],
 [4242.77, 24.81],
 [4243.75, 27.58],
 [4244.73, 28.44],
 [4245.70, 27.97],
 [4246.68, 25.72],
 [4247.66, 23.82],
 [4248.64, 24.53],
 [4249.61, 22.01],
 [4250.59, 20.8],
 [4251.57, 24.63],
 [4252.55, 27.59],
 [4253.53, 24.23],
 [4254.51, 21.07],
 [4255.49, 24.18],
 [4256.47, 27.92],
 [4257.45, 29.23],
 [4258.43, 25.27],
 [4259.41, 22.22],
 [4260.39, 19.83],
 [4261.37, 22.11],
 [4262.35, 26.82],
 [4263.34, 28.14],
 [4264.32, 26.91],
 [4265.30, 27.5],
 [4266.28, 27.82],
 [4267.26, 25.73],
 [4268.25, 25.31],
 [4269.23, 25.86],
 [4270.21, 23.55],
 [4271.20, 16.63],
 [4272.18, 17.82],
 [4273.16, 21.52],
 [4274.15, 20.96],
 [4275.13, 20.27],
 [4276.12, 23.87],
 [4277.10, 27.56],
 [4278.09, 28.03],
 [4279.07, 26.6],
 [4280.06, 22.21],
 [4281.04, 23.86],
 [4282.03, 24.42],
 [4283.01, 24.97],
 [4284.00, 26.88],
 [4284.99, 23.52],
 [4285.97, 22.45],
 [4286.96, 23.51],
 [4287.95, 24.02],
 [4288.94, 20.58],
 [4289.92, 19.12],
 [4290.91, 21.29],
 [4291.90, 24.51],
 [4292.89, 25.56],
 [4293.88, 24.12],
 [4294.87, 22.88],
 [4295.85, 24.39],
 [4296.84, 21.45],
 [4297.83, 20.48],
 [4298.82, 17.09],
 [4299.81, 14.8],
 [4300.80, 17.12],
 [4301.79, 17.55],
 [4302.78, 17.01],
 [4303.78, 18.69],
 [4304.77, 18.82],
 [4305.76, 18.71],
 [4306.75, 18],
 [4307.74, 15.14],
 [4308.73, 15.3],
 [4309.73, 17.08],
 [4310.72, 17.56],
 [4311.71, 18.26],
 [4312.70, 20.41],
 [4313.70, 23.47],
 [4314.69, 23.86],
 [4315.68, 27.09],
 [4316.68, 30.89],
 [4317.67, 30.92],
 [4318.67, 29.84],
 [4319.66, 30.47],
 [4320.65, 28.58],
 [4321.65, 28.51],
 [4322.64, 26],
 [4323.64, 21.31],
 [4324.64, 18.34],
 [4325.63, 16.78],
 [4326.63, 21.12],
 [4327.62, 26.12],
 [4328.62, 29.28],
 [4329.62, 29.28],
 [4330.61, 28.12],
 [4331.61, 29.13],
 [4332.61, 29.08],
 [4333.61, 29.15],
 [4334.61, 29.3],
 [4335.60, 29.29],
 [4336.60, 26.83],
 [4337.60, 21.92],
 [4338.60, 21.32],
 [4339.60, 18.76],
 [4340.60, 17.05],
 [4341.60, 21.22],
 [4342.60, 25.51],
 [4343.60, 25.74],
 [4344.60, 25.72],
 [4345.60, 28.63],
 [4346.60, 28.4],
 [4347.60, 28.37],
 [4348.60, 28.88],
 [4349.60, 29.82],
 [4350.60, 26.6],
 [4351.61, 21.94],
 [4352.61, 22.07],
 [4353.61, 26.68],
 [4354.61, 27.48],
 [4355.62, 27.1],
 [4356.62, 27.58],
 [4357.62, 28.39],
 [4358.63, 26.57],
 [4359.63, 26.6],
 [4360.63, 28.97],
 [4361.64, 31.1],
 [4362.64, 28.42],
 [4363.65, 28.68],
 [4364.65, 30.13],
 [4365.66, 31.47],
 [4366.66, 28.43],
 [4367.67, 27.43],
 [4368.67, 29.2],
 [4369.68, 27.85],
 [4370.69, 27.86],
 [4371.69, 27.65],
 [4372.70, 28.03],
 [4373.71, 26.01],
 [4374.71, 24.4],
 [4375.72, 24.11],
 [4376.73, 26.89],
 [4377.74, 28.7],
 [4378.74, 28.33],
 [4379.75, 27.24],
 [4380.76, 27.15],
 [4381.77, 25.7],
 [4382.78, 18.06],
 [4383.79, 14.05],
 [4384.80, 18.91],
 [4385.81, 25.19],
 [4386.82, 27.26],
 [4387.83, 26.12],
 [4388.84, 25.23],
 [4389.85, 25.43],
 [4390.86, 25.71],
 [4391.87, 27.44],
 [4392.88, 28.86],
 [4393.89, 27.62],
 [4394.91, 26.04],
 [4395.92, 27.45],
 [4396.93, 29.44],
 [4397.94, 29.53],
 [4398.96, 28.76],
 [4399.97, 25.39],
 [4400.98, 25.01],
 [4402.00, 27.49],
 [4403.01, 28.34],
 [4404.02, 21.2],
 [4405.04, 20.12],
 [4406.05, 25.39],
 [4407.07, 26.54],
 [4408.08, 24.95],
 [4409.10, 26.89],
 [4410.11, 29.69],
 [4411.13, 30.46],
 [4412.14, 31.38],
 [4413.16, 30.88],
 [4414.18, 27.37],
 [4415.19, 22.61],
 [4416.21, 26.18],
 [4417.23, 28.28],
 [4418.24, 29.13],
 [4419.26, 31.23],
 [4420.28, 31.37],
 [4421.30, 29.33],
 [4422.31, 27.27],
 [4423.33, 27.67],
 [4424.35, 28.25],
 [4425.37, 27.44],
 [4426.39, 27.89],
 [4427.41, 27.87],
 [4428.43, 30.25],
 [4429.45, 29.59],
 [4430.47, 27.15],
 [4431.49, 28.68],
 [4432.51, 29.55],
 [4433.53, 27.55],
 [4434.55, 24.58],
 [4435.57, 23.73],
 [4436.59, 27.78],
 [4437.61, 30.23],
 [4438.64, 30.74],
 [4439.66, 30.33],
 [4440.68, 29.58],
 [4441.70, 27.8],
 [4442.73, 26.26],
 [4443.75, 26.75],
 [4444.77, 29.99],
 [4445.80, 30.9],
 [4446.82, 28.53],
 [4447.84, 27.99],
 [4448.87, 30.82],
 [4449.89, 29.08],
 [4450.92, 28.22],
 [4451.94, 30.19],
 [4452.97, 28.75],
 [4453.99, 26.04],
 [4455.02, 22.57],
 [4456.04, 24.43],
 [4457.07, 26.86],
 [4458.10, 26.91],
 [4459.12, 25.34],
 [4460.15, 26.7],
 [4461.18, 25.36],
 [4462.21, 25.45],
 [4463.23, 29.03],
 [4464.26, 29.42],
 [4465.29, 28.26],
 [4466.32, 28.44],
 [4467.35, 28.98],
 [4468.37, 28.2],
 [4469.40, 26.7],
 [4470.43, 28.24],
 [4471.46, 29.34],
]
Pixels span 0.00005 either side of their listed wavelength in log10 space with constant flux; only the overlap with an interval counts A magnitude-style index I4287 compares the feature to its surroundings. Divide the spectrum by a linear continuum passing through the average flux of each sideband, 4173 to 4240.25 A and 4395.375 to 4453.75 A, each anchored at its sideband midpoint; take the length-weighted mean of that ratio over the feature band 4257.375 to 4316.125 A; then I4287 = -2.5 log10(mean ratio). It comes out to 0.19 mag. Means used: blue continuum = 25.4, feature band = 22.2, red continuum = 28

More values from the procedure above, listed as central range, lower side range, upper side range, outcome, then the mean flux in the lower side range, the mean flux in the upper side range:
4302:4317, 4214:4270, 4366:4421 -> 0.281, 24.9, 26.6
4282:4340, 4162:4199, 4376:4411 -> 0.131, 26.4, 25.8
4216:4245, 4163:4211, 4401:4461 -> 0.075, 26.2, 27.7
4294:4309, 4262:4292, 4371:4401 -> 0.287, 23.9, 25.9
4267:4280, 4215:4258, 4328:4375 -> 0.099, 24.8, 27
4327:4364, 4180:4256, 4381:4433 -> -0.011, 25.3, 26.8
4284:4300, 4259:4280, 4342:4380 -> 0.125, 24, 27.4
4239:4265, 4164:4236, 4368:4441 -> 0.037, 25.7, 27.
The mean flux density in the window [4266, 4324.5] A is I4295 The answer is 22.6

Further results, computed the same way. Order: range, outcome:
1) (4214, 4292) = 24.4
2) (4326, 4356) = 25.9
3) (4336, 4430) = 26.7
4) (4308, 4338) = 25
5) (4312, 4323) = 27.1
